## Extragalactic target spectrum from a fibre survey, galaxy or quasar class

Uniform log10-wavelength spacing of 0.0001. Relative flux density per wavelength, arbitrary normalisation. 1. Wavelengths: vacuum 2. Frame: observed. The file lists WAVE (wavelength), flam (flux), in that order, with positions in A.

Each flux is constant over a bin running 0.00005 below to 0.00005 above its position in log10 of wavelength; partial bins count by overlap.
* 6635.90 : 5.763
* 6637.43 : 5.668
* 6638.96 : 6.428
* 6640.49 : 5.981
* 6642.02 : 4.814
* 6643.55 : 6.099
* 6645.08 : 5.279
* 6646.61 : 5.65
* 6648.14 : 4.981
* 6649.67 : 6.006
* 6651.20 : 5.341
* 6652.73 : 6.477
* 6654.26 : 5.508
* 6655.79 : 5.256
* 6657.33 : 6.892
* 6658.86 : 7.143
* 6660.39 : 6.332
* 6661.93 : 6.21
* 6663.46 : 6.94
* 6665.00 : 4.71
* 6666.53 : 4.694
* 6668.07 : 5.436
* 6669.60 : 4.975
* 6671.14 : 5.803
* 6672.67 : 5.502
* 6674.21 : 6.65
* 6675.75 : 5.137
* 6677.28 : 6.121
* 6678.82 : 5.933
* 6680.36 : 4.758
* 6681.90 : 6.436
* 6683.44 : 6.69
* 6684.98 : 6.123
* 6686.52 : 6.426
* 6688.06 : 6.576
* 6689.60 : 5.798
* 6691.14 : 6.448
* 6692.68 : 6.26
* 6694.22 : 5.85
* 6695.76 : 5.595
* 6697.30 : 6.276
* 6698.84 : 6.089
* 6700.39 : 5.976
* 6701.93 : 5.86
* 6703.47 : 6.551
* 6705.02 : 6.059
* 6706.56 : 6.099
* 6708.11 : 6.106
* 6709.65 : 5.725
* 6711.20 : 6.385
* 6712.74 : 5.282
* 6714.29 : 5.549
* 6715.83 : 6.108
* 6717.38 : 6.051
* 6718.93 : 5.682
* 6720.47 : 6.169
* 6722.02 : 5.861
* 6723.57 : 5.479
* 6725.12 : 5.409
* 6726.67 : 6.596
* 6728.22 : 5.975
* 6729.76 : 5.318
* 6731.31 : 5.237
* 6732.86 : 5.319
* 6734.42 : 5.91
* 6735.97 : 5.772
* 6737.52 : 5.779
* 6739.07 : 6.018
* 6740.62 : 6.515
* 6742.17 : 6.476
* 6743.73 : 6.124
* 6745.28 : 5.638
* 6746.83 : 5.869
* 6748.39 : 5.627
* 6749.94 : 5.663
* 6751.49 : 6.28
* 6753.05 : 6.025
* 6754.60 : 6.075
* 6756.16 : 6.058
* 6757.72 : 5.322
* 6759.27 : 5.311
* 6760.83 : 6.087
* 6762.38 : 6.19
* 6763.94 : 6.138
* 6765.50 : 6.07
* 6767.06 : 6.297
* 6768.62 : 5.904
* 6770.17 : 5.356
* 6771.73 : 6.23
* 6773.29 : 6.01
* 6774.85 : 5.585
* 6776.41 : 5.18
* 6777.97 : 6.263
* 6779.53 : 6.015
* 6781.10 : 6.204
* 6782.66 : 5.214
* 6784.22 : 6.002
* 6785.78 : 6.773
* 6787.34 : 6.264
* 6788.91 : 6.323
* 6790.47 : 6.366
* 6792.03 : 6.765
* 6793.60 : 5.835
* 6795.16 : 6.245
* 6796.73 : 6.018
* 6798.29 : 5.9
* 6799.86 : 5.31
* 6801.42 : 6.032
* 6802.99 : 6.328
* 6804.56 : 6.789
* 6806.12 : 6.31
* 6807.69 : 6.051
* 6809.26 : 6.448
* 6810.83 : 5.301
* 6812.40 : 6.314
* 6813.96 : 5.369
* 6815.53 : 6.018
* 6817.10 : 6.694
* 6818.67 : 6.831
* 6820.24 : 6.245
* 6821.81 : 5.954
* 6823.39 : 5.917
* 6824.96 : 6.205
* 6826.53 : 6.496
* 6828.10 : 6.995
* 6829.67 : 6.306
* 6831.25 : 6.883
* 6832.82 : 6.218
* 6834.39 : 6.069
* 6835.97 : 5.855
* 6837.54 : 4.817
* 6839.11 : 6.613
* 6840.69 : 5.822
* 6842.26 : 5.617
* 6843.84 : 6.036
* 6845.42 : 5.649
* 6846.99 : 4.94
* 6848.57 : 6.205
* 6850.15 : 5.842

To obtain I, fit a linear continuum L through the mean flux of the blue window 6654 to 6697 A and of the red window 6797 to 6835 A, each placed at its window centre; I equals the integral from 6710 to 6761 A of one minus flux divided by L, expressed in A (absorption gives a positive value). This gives 1.8 A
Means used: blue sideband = 5.94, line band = 5.84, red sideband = 6.21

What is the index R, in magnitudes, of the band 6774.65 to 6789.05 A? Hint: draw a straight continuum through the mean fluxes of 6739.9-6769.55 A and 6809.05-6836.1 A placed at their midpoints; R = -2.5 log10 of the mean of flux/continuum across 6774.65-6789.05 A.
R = 0.02 mag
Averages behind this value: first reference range 5.98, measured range 5.98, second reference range 6.23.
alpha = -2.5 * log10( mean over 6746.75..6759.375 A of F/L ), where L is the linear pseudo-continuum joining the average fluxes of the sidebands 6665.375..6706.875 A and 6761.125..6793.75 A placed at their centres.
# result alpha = 0.035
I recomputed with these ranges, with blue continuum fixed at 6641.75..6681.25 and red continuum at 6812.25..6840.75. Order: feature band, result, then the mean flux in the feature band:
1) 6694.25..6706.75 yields -0.4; 6.05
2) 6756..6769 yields 0.2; 5.92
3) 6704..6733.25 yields 0.3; 5.82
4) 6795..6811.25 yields 0.1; 6.07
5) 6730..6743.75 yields 0.2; 5.87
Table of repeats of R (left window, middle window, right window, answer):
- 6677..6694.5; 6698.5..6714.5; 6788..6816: 0.02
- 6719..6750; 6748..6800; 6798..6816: -0.01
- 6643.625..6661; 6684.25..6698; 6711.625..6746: -0.05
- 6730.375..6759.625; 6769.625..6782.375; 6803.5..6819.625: 0.03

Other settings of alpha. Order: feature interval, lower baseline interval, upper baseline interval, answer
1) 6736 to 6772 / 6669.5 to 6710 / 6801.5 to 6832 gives 0.03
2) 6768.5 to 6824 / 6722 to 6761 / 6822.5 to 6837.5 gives 0.00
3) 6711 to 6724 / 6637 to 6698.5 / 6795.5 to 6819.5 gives 0.03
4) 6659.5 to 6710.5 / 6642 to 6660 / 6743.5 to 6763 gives -0.02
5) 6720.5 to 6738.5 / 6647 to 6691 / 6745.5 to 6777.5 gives 0.03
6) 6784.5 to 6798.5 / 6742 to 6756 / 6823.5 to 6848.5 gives -0.05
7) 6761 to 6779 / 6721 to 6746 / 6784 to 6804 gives 0.02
